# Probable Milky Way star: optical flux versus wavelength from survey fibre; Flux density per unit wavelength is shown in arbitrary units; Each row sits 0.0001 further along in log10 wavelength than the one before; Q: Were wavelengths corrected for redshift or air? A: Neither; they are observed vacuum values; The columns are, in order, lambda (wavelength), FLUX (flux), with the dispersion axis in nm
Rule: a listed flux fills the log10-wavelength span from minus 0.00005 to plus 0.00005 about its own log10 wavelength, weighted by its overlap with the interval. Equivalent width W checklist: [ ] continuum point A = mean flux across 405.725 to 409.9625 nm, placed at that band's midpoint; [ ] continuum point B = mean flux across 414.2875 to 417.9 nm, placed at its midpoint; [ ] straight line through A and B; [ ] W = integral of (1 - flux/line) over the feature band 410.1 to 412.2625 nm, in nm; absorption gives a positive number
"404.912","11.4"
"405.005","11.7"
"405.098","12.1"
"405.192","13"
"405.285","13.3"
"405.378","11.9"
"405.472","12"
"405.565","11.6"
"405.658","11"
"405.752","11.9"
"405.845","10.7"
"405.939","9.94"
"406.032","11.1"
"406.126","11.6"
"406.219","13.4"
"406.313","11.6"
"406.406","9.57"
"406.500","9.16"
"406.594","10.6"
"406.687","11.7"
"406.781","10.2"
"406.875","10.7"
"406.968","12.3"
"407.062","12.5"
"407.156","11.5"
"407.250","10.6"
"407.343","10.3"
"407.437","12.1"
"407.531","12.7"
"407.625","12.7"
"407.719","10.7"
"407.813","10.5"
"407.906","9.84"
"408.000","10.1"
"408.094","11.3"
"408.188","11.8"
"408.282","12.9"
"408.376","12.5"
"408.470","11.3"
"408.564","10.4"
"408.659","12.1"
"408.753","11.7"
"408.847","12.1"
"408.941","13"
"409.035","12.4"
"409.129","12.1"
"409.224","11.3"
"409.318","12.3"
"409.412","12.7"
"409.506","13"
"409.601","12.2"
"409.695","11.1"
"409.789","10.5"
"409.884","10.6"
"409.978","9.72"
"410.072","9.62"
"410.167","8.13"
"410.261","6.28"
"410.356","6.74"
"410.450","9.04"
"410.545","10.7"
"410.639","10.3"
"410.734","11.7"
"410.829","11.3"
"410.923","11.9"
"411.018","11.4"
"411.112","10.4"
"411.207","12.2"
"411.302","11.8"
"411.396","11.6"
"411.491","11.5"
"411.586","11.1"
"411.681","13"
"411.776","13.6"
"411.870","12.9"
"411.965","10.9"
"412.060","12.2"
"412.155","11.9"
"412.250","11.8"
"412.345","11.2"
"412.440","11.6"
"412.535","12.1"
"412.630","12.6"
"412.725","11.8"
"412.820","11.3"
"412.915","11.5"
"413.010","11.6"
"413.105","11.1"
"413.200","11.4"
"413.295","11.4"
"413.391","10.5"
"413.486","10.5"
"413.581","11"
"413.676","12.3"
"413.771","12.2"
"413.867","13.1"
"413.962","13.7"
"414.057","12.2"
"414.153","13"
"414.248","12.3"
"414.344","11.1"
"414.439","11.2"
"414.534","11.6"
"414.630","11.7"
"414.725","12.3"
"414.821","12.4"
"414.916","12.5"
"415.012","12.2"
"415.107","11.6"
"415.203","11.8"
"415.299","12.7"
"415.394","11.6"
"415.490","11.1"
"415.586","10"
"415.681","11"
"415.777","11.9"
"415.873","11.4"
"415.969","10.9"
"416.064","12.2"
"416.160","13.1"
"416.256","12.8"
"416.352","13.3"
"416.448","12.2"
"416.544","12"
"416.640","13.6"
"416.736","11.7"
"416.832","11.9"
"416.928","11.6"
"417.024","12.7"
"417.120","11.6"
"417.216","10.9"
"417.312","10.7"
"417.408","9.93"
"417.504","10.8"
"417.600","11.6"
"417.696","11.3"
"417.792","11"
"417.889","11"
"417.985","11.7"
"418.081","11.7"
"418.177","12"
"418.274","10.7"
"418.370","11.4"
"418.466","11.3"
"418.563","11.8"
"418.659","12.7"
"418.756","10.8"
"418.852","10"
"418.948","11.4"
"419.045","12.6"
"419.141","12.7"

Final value 0.11 nm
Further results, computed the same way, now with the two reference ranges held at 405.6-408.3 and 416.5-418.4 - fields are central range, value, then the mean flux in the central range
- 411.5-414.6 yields -0.13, 11.9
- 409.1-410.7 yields 0.13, 10.4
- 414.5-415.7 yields -0.03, 11.7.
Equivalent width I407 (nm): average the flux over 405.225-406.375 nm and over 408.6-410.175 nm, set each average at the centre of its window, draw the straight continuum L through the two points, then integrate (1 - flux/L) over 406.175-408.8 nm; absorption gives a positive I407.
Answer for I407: 0.06 nm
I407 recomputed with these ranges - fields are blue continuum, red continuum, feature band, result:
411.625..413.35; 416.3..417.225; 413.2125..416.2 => 0.056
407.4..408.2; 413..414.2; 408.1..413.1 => 0.079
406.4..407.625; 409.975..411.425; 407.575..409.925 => -0.208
